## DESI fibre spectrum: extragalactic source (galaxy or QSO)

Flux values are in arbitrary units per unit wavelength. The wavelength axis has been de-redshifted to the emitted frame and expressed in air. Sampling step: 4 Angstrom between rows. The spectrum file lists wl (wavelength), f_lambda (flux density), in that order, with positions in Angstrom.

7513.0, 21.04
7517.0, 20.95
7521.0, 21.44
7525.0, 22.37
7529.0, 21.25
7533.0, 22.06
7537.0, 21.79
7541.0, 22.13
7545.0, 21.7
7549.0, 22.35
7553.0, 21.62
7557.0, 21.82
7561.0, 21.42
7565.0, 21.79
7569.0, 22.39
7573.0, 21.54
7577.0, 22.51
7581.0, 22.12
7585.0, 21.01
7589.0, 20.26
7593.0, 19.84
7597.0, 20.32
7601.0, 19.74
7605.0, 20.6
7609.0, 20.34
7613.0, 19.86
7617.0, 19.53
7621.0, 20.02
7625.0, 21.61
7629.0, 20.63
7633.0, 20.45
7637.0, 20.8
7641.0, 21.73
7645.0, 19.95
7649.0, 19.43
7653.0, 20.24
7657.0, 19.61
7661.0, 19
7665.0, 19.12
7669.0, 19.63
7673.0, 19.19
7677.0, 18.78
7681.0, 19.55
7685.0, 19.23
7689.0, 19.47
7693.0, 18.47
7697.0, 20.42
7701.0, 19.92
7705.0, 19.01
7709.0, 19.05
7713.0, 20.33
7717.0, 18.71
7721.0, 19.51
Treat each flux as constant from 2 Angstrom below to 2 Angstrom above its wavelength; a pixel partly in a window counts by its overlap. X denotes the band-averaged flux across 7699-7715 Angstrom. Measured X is 19.6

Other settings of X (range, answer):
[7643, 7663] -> 19.6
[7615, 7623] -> 19.8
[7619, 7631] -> 20.8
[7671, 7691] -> 19.2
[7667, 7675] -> 19.4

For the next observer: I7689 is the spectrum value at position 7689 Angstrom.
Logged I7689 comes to 19.47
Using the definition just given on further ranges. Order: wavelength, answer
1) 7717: 18.71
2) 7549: 22.35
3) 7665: 19.12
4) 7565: 21.79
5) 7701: 19.92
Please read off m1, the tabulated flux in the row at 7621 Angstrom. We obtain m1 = 20.02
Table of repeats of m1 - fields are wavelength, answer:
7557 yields 21.82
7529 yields 21.25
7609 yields 20.34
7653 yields 20.24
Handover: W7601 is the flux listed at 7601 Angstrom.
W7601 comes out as 19.74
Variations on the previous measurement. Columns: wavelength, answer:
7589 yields 20.26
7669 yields 19.63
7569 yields 22.39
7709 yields 19.05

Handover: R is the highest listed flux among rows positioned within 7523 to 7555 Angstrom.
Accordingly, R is 22.37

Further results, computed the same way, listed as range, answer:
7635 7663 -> 21.73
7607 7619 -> 20.34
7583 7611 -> 21.01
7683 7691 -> 19.47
